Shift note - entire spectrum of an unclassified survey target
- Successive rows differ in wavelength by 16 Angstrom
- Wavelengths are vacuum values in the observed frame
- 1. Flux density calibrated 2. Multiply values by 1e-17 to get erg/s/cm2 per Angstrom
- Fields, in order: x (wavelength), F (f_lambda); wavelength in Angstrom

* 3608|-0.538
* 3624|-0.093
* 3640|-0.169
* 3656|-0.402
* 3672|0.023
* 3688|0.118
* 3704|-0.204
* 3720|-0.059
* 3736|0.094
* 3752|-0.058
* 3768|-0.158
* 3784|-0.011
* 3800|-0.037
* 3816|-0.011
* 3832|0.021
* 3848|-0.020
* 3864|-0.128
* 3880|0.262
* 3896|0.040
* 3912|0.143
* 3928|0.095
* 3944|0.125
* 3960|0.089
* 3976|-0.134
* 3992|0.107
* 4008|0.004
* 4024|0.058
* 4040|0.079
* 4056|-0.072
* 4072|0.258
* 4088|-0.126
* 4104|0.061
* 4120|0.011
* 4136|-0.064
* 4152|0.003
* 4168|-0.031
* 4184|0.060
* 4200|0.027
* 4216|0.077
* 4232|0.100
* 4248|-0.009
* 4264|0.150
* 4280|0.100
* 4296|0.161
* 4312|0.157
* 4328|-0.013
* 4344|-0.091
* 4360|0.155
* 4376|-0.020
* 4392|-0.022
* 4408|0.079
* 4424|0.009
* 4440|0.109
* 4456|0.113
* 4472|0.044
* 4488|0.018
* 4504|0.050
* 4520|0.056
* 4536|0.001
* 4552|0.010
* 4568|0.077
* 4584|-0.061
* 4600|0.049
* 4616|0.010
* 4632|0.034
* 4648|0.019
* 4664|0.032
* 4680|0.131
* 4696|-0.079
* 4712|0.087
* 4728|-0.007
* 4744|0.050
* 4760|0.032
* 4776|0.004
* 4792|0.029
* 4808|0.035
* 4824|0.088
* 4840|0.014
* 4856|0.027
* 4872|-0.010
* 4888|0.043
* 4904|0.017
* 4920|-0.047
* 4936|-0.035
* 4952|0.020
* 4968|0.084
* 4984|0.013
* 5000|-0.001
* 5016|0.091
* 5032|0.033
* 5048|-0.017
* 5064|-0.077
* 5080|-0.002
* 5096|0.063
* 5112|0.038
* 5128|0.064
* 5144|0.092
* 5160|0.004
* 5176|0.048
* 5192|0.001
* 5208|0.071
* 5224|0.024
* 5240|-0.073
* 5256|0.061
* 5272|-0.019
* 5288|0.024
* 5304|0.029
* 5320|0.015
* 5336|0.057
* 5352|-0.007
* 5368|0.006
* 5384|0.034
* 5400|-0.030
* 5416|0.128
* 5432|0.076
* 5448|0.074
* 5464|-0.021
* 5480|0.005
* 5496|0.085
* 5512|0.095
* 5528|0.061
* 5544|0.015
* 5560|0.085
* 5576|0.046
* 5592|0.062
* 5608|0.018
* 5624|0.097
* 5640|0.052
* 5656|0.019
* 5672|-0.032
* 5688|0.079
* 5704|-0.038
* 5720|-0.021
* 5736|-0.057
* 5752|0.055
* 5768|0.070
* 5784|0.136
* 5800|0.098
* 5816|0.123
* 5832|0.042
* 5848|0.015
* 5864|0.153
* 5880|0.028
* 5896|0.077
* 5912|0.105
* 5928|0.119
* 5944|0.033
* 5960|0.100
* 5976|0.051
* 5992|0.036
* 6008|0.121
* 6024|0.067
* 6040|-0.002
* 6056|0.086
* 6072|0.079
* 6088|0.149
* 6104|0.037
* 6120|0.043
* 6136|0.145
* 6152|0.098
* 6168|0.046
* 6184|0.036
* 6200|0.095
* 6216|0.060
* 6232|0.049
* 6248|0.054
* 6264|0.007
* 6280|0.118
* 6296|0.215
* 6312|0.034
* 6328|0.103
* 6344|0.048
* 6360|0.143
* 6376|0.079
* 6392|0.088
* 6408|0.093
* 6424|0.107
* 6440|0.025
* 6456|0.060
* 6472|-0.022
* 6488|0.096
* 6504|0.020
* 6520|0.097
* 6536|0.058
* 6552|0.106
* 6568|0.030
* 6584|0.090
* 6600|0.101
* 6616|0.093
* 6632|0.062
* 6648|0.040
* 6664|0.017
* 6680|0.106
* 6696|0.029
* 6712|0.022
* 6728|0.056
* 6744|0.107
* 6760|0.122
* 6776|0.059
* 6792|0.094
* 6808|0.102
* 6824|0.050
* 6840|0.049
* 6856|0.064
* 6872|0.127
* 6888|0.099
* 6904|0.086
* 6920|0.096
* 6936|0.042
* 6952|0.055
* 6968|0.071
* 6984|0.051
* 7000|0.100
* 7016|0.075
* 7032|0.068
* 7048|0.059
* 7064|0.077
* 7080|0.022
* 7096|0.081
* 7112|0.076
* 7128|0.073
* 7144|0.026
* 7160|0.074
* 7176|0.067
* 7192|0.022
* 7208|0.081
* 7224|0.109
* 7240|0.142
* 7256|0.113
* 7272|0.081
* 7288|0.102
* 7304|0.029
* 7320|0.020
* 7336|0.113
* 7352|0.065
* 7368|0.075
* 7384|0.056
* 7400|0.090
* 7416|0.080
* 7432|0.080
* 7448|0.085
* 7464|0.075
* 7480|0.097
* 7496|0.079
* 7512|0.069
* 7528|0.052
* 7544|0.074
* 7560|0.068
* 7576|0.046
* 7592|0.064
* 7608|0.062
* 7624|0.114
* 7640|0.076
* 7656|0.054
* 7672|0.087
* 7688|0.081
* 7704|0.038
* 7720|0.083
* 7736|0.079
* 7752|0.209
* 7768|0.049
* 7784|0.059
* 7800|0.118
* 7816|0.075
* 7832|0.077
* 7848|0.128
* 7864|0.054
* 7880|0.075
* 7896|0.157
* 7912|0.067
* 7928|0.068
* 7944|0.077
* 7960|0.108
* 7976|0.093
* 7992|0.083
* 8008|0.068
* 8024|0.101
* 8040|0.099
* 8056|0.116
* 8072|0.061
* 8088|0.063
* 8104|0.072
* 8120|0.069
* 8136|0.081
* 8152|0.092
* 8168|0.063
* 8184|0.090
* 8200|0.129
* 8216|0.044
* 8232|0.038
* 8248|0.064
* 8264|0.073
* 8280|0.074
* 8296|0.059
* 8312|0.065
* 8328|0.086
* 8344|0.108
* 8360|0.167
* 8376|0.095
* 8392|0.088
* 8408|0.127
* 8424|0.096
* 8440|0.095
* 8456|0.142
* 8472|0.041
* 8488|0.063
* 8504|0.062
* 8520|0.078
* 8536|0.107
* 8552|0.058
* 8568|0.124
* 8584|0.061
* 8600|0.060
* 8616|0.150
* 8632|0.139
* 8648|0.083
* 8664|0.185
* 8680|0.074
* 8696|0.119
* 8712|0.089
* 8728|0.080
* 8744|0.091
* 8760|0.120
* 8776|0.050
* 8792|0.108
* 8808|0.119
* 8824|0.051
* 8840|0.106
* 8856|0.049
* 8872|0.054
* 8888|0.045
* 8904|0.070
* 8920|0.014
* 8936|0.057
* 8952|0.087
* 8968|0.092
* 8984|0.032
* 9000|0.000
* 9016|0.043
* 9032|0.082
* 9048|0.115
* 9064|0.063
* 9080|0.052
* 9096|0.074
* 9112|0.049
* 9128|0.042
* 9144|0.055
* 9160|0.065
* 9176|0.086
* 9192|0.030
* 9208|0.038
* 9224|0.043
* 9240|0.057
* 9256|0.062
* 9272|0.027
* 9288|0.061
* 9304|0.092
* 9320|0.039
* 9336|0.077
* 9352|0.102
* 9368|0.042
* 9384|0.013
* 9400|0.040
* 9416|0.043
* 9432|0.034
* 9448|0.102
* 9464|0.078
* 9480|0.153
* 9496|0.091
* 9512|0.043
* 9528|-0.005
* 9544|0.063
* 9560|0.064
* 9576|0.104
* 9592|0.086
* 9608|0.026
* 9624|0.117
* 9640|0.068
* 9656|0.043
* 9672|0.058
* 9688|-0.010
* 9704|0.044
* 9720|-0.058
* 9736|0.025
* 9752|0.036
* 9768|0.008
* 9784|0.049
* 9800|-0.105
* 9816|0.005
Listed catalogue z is 0.69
